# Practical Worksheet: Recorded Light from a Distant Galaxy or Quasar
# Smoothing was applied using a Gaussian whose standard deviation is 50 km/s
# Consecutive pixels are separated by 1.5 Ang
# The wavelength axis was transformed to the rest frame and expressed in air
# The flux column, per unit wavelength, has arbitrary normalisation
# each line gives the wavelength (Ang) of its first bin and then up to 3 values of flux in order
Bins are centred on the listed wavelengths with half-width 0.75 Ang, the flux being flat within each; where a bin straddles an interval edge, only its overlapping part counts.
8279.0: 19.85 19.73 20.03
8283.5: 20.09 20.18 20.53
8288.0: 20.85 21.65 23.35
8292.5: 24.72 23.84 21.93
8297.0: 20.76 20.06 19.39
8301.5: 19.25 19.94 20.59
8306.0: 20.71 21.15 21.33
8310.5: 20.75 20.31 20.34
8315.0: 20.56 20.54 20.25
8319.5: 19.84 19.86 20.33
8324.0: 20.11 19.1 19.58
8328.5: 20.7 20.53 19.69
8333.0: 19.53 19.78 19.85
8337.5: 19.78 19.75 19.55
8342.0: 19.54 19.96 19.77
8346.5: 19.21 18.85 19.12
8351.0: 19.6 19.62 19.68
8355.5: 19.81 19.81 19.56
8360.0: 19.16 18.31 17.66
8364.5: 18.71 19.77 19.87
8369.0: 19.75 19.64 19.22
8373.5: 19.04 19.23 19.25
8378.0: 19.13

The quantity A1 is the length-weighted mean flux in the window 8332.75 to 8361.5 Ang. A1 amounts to 19.5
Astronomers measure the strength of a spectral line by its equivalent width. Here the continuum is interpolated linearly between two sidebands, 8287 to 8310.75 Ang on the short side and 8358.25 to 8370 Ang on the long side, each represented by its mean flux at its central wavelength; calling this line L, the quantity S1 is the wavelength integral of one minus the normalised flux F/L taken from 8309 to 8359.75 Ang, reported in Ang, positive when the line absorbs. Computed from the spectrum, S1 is 0.5 Ang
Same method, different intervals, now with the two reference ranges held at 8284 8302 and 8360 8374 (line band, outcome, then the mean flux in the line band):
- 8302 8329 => 0.49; 20.3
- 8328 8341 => 0.14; 19.9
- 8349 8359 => -0.05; 19.6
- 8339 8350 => 0.19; 19.5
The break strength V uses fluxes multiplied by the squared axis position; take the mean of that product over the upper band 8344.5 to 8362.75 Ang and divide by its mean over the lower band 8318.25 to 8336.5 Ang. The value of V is 0.98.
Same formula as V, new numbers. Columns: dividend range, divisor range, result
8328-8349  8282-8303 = 0.94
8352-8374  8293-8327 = 0.95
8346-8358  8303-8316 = 0.95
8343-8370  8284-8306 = 0.93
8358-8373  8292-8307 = 0.92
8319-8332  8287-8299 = 0.91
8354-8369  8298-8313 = 0.96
